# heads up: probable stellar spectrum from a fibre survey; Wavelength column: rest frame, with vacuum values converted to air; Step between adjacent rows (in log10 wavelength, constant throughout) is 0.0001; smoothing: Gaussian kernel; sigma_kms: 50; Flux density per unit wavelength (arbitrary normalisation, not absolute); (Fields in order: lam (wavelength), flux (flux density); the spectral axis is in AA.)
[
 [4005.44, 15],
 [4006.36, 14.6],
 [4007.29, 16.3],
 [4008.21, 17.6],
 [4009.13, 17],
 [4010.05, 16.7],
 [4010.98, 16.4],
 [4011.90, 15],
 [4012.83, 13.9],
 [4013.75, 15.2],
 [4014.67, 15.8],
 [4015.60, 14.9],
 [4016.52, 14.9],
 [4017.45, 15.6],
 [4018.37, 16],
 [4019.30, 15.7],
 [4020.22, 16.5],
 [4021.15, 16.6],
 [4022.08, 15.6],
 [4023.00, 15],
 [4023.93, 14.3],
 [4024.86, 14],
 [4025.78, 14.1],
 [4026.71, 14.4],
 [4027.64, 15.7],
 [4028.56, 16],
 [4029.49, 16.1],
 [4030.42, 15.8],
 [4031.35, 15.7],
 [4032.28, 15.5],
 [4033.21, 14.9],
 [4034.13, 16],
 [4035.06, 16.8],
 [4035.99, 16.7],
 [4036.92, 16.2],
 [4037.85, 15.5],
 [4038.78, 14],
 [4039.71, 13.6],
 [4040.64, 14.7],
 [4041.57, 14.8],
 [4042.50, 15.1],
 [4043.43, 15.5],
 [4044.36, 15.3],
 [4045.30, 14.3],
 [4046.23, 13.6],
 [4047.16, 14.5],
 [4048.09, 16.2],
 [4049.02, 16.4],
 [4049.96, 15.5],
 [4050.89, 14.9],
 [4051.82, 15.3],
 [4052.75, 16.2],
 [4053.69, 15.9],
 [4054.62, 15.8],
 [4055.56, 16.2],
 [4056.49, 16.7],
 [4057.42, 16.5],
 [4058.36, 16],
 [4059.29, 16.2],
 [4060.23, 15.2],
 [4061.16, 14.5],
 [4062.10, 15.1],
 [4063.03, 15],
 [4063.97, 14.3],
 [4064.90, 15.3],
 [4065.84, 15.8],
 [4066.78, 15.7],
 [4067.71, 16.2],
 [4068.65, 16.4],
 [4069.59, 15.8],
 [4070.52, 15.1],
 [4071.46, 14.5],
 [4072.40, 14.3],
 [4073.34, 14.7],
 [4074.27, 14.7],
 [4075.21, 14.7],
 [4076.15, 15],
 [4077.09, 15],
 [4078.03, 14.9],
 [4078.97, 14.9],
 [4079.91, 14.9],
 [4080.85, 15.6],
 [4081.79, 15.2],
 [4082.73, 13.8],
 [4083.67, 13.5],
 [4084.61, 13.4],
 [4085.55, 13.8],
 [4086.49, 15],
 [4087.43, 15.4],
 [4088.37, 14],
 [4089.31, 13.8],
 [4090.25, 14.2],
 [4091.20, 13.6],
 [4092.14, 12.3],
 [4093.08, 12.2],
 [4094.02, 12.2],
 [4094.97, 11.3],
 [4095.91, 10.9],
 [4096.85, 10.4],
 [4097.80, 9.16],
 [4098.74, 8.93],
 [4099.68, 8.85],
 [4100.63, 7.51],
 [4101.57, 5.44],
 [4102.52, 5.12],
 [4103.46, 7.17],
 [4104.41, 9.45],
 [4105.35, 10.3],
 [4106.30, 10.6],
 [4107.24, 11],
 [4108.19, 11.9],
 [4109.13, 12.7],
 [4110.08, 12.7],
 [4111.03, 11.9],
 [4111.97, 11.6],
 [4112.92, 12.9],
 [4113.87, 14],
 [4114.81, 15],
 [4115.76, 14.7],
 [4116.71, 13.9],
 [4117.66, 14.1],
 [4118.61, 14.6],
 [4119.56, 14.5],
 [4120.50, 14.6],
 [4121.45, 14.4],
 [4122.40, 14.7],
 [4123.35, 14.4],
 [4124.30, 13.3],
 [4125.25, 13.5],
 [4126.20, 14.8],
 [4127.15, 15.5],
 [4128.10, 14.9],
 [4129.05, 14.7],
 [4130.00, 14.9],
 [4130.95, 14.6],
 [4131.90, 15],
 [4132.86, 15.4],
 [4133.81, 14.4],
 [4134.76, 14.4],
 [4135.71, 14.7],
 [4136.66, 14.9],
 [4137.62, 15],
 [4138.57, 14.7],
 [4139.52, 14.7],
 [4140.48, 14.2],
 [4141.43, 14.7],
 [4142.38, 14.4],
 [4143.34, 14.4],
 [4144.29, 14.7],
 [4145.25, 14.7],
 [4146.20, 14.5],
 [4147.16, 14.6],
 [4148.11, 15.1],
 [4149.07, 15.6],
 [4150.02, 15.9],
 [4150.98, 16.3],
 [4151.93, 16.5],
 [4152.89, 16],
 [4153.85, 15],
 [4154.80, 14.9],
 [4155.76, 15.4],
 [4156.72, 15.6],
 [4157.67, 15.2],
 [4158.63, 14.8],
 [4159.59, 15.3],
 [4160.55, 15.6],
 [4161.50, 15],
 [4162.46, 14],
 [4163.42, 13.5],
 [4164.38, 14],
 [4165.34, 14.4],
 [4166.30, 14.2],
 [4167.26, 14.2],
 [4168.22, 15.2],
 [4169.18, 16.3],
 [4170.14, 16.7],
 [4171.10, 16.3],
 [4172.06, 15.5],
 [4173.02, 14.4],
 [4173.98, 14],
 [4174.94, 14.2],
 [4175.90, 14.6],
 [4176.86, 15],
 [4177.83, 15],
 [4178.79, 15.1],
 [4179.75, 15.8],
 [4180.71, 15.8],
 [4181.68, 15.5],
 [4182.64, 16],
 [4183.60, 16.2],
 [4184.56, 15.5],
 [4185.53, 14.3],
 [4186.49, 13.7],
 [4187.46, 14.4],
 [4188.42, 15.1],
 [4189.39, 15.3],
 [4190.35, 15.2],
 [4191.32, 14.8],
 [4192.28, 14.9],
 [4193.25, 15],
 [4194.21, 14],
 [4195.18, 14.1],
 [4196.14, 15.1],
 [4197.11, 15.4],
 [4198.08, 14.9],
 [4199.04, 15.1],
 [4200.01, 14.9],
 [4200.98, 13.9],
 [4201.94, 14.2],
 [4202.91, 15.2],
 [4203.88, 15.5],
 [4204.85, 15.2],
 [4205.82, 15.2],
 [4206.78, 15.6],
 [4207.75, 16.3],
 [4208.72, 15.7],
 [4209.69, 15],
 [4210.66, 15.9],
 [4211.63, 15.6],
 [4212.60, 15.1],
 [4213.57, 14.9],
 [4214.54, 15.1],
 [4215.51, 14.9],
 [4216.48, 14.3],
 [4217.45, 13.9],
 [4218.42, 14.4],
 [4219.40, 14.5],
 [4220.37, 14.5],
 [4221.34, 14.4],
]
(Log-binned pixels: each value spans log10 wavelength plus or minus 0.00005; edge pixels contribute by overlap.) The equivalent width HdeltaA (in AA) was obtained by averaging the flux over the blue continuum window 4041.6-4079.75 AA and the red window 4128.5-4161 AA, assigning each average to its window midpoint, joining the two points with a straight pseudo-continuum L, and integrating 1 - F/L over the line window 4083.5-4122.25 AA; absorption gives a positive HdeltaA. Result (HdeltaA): 8.0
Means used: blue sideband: 15.3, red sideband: 15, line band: 12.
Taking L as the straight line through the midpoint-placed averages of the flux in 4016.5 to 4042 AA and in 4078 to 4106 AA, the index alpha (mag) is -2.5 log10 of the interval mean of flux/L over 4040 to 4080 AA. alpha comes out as -0.125 mag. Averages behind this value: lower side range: 15.4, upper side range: 11.8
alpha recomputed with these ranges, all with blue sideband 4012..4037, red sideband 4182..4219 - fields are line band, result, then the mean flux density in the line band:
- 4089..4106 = 0.447 mag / 10.1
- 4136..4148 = 0.037 mag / 14.6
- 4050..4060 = -0.038 mag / 15.9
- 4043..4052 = 0.018 mag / 15.1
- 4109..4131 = 0.086 mag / 14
